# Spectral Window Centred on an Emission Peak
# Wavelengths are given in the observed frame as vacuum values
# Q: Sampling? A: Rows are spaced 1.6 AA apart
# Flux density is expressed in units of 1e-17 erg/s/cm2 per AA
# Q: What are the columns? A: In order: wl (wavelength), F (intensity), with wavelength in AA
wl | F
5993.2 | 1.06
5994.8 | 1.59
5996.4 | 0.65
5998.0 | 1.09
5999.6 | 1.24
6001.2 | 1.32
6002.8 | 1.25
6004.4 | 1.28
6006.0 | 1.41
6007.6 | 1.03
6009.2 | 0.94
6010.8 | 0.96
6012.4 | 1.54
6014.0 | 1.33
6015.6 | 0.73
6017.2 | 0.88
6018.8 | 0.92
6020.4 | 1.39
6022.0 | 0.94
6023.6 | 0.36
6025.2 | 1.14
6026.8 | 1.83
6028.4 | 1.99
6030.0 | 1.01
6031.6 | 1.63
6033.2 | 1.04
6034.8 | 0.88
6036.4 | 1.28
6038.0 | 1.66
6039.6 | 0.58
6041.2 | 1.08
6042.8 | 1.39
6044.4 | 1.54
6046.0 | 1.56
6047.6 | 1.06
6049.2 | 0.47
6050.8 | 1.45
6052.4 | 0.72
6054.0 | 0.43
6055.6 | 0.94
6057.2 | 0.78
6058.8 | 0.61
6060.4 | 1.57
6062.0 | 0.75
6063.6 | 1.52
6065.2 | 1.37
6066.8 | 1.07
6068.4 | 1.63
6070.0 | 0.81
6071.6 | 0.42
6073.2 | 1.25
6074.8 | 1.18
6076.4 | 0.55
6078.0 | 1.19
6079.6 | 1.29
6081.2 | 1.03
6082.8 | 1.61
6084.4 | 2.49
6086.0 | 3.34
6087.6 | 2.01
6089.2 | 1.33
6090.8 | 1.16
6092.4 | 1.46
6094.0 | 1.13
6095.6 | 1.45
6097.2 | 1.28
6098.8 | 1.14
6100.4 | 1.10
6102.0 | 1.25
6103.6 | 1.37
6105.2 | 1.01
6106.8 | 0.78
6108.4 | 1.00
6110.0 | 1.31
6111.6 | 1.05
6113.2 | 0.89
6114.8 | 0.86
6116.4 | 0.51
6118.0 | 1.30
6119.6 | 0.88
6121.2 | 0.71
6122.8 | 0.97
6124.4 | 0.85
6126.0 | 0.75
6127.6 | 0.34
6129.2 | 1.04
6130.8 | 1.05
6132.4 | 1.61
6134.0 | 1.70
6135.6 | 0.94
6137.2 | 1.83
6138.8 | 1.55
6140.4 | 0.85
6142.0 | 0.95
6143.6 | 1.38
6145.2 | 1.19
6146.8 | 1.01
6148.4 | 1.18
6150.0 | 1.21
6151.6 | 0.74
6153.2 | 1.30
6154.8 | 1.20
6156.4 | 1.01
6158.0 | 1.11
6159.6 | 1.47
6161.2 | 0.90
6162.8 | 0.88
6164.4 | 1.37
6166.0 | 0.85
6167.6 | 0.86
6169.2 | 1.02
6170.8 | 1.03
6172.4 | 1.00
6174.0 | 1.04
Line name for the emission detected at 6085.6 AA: [O III] 5007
